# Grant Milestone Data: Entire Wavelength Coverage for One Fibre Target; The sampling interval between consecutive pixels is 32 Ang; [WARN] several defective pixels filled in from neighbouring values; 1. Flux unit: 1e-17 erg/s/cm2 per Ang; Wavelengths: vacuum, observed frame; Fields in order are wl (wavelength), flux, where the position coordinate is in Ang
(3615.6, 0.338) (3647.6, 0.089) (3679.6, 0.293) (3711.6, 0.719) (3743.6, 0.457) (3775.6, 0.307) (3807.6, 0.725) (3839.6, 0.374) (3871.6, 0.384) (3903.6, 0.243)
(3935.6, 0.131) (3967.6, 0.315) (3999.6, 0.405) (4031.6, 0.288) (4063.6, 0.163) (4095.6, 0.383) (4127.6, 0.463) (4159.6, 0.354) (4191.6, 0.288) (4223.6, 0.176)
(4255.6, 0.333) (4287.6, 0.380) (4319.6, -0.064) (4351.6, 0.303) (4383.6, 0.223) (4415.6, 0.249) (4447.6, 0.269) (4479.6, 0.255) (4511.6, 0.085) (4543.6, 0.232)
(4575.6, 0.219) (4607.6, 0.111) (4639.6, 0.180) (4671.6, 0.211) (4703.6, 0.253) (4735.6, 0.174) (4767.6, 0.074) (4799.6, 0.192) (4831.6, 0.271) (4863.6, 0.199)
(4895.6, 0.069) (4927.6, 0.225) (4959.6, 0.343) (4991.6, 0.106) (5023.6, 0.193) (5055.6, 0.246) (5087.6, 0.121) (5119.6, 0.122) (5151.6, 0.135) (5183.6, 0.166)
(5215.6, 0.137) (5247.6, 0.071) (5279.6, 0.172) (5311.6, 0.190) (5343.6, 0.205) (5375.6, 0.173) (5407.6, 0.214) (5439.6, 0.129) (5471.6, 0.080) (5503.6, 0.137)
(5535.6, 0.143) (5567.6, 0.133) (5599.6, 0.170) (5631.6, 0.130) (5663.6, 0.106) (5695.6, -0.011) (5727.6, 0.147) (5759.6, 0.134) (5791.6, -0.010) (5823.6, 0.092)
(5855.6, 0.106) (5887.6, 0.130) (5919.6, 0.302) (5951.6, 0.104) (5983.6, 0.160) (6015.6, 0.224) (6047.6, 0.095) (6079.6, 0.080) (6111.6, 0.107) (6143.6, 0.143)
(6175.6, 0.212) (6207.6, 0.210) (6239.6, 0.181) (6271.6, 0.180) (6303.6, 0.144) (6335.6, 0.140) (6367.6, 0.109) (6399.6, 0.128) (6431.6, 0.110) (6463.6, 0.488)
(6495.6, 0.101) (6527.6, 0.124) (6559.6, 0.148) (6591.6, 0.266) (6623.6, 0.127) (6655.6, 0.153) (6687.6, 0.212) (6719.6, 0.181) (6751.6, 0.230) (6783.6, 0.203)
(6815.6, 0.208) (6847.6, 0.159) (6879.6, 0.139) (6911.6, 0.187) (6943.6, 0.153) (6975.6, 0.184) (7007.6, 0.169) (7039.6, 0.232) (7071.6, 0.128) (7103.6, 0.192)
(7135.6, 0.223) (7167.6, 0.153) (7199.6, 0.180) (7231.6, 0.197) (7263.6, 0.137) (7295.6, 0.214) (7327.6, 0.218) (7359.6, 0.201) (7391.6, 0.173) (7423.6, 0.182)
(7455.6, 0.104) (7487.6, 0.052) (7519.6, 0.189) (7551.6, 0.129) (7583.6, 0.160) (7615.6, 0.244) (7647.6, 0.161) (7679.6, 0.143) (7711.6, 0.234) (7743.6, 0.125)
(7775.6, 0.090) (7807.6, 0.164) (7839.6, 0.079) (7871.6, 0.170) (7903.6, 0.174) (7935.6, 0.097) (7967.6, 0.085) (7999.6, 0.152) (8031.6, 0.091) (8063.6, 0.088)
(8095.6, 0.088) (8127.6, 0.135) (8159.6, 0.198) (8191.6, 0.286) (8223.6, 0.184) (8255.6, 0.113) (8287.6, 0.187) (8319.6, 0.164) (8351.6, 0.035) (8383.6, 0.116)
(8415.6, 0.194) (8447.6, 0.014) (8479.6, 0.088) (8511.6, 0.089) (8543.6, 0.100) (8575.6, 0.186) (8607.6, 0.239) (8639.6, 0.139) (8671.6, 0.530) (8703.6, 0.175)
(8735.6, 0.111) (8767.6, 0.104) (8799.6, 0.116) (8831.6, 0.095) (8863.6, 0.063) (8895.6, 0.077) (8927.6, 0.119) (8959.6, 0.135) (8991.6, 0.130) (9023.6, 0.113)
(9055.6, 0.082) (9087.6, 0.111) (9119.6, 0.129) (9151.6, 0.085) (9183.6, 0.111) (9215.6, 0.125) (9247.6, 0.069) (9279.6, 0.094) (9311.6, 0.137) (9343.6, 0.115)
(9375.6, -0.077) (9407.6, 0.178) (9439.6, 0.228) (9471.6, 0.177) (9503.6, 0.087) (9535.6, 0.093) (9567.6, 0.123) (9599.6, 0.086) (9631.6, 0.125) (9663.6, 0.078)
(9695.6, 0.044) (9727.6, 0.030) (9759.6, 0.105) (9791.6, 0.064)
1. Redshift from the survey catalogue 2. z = 0.732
